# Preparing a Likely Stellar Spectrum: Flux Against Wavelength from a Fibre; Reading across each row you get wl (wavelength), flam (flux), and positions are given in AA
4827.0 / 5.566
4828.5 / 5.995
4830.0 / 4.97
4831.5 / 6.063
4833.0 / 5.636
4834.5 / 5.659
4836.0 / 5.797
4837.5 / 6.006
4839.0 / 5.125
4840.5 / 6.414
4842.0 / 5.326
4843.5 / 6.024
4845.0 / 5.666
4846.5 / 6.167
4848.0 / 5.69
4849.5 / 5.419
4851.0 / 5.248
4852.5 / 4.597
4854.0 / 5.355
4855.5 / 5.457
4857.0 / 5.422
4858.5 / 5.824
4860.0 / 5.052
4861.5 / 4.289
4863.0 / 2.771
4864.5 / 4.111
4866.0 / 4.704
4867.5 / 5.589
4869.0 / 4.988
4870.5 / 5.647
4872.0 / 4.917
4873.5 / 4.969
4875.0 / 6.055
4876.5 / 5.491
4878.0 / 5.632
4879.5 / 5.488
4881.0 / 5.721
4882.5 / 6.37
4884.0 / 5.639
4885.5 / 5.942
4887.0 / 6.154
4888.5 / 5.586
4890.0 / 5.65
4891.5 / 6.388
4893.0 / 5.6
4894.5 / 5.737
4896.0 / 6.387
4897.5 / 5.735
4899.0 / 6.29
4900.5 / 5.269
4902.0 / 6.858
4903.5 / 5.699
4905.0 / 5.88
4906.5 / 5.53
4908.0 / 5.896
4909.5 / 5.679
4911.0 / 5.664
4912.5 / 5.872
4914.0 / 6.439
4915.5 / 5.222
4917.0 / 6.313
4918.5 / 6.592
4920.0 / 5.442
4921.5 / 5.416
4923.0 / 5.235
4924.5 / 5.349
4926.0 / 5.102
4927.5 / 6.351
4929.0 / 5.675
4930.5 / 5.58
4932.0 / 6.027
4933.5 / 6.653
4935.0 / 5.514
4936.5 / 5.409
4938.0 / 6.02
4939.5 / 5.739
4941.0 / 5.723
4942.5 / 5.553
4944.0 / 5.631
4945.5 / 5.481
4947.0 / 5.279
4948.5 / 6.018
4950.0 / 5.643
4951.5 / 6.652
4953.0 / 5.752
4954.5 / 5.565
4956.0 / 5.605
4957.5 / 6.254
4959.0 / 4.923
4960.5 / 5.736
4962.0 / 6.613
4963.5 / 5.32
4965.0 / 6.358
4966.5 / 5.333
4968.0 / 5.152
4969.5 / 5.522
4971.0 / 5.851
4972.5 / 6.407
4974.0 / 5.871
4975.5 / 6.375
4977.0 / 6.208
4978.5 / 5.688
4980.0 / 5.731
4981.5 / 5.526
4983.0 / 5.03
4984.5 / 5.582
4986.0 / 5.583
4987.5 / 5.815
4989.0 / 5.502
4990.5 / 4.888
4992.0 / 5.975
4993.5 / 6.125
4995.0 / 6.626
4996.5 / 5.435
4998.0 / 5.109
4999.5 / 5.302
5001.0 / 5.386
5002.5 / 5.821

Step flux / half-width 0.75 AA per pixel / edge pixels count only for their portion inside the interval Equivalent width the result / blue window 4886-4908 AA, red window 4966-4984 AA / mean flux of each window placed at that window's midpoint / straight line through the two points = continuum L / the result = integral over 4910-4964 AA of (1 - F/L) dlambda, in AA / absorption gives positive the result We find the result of 0.5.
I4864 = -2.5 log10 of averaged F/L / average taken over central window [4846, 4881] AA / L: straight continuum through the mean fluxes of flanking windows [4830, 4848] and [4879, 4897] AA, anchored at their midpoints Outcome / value 0.13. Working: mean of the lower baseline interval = 5.77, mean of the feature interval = 5.17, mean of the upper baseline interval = 5.89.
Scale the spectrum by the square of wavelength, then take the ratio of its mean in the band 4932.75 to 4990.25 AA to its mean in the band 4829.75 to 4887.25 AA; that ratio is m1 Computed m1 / 1.1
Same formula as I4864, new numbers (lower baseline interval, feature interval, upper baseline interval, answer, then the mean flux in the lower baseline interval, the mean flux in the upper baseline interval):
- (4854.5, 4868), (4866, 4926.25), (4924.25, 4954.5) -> -0.10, 4.8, 5.76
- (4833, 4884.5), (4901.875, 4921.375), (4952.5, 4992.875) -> -0.07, 5.37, 5.71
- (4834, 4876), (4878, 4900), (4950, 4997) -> -0.09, 5.29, 5.77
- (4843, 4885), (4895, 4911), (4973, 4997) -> -0.09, 5.3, 5.76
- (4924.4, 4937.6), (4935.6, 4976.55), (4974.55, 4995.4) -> 0.00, 5.77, 5.75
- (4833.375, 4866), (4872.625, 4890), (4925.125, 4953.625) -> -0.05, 5.3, 5.78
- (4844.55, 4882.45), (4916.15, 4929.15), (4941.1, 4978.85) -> -0.03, 5.23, 5.79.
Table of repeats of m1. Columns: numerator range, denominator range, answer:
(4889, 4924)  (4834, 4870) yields 1.13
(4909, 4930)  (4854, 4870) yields 1.21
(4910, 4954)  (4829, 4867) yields 1.12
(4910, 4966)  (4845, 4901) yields 1.09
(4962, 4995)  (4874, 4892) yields 1.03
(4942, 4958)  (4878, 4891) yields 1.02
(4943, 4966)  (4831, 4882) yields 1.12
